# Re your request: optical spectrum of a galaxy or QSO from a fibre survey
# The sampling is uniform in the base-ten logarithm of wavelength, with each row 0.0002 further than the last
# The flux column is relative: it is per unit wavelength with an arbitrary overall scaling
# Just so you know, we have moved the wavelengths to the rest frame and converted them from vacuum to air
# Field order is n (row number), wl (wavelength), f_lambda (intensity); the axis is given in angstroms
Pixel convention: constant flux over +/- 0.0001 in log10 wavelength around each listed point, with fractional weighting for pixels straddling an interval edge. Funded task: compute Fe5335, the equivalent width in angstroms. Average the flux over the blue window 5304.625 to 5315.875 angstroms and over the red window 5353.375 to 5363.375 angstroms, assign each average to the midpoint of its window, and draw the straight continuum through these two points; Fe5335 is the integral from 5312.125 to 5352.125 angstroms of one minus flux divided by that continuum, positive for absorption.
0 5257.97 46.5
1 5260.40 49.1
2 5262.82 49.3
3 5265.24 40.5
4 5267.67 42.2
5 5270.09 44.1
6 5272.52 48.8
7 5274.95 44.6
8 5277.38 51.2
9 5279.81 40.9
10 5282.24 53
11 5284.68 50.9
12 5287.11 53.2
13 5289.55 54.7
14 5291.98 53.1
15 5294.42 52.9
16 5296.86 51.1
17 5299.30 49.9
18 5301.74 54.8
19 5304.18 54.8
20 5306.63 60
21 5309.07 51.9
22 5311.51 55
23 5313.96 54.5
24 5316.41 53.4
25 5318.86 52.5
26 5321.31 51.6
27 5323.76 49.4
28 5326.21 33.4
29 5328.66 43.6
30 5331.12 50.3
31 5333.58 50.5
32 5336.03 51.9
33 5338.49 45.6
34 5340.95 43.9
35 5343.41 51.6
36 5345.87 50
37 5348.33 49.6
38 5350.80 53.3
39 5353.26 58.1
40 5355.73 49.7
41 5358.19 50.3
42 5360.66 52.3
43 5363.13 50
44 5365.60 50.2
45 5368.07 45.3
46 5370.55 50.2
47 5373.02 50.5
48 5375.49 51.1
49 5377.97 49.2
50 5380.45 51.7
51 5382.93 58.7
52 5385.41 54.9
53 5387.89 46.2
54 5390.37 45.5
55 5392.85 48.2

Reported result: 3.2 angstroms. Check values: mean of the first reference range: 55.2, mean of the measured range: 49.2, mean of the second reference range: 51.5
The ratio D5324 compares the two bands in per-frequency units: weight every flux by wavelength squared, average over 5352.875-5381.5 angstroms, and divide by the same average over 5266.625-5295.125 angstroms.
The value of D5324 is 1.06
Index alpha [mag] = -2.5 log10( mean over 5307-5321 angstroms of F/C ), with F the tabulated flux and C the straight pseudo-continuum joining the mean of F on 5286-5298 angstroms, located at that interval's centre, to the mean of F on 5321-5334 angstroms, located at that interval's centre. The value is -0.11 mag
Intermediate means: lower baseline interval 53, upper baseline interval 45.8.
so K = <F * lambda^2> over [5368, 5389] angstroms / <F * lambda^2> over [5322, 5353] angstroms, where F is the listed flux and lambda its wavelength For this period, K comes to 1.08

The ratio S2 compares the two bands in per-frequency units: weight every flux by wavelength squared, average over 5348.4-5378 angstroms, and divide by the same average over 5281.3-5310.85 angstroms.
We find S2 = 1.0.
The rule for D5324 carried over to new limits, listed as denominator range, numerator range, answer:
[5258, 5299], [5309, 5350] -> 1.03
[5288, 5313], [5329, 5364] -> 0.95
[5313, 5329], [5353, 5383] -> 1.07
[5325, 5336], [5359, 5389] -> 1.14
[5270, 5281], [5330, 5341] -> 1.09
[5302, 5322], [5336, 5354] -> 0.94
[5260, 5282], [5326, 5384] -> 1.12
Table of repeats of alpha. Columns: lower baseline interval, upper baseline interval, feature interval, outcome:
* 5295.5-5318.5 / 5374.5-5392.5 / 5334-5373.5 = 0.04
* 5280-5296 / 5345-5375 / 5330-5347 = 0.05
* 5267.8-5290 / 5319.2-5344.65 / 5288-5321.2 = -0.12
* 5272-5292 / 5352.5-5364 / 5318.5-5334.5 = 0.09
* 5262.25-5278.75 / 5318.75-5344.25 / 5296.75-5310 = -0.16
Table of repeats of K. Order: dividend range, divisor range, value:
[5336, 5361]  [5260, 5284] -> 1.12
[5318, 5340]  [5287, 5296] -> 0.90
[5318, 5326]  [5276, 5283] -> 1.03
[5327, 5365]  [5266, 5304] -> 1.03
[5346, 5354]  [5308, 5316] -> 1.00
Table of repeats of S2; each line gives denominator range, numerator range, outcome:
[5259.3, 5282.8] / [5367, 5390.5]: 1.14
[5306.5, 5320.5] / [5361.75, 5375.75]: 0.93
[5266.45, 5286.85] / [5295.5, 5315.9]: 1.15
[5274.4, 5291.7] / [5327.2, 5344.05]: 0.97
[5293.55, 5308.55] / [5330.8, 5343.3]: 0.91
